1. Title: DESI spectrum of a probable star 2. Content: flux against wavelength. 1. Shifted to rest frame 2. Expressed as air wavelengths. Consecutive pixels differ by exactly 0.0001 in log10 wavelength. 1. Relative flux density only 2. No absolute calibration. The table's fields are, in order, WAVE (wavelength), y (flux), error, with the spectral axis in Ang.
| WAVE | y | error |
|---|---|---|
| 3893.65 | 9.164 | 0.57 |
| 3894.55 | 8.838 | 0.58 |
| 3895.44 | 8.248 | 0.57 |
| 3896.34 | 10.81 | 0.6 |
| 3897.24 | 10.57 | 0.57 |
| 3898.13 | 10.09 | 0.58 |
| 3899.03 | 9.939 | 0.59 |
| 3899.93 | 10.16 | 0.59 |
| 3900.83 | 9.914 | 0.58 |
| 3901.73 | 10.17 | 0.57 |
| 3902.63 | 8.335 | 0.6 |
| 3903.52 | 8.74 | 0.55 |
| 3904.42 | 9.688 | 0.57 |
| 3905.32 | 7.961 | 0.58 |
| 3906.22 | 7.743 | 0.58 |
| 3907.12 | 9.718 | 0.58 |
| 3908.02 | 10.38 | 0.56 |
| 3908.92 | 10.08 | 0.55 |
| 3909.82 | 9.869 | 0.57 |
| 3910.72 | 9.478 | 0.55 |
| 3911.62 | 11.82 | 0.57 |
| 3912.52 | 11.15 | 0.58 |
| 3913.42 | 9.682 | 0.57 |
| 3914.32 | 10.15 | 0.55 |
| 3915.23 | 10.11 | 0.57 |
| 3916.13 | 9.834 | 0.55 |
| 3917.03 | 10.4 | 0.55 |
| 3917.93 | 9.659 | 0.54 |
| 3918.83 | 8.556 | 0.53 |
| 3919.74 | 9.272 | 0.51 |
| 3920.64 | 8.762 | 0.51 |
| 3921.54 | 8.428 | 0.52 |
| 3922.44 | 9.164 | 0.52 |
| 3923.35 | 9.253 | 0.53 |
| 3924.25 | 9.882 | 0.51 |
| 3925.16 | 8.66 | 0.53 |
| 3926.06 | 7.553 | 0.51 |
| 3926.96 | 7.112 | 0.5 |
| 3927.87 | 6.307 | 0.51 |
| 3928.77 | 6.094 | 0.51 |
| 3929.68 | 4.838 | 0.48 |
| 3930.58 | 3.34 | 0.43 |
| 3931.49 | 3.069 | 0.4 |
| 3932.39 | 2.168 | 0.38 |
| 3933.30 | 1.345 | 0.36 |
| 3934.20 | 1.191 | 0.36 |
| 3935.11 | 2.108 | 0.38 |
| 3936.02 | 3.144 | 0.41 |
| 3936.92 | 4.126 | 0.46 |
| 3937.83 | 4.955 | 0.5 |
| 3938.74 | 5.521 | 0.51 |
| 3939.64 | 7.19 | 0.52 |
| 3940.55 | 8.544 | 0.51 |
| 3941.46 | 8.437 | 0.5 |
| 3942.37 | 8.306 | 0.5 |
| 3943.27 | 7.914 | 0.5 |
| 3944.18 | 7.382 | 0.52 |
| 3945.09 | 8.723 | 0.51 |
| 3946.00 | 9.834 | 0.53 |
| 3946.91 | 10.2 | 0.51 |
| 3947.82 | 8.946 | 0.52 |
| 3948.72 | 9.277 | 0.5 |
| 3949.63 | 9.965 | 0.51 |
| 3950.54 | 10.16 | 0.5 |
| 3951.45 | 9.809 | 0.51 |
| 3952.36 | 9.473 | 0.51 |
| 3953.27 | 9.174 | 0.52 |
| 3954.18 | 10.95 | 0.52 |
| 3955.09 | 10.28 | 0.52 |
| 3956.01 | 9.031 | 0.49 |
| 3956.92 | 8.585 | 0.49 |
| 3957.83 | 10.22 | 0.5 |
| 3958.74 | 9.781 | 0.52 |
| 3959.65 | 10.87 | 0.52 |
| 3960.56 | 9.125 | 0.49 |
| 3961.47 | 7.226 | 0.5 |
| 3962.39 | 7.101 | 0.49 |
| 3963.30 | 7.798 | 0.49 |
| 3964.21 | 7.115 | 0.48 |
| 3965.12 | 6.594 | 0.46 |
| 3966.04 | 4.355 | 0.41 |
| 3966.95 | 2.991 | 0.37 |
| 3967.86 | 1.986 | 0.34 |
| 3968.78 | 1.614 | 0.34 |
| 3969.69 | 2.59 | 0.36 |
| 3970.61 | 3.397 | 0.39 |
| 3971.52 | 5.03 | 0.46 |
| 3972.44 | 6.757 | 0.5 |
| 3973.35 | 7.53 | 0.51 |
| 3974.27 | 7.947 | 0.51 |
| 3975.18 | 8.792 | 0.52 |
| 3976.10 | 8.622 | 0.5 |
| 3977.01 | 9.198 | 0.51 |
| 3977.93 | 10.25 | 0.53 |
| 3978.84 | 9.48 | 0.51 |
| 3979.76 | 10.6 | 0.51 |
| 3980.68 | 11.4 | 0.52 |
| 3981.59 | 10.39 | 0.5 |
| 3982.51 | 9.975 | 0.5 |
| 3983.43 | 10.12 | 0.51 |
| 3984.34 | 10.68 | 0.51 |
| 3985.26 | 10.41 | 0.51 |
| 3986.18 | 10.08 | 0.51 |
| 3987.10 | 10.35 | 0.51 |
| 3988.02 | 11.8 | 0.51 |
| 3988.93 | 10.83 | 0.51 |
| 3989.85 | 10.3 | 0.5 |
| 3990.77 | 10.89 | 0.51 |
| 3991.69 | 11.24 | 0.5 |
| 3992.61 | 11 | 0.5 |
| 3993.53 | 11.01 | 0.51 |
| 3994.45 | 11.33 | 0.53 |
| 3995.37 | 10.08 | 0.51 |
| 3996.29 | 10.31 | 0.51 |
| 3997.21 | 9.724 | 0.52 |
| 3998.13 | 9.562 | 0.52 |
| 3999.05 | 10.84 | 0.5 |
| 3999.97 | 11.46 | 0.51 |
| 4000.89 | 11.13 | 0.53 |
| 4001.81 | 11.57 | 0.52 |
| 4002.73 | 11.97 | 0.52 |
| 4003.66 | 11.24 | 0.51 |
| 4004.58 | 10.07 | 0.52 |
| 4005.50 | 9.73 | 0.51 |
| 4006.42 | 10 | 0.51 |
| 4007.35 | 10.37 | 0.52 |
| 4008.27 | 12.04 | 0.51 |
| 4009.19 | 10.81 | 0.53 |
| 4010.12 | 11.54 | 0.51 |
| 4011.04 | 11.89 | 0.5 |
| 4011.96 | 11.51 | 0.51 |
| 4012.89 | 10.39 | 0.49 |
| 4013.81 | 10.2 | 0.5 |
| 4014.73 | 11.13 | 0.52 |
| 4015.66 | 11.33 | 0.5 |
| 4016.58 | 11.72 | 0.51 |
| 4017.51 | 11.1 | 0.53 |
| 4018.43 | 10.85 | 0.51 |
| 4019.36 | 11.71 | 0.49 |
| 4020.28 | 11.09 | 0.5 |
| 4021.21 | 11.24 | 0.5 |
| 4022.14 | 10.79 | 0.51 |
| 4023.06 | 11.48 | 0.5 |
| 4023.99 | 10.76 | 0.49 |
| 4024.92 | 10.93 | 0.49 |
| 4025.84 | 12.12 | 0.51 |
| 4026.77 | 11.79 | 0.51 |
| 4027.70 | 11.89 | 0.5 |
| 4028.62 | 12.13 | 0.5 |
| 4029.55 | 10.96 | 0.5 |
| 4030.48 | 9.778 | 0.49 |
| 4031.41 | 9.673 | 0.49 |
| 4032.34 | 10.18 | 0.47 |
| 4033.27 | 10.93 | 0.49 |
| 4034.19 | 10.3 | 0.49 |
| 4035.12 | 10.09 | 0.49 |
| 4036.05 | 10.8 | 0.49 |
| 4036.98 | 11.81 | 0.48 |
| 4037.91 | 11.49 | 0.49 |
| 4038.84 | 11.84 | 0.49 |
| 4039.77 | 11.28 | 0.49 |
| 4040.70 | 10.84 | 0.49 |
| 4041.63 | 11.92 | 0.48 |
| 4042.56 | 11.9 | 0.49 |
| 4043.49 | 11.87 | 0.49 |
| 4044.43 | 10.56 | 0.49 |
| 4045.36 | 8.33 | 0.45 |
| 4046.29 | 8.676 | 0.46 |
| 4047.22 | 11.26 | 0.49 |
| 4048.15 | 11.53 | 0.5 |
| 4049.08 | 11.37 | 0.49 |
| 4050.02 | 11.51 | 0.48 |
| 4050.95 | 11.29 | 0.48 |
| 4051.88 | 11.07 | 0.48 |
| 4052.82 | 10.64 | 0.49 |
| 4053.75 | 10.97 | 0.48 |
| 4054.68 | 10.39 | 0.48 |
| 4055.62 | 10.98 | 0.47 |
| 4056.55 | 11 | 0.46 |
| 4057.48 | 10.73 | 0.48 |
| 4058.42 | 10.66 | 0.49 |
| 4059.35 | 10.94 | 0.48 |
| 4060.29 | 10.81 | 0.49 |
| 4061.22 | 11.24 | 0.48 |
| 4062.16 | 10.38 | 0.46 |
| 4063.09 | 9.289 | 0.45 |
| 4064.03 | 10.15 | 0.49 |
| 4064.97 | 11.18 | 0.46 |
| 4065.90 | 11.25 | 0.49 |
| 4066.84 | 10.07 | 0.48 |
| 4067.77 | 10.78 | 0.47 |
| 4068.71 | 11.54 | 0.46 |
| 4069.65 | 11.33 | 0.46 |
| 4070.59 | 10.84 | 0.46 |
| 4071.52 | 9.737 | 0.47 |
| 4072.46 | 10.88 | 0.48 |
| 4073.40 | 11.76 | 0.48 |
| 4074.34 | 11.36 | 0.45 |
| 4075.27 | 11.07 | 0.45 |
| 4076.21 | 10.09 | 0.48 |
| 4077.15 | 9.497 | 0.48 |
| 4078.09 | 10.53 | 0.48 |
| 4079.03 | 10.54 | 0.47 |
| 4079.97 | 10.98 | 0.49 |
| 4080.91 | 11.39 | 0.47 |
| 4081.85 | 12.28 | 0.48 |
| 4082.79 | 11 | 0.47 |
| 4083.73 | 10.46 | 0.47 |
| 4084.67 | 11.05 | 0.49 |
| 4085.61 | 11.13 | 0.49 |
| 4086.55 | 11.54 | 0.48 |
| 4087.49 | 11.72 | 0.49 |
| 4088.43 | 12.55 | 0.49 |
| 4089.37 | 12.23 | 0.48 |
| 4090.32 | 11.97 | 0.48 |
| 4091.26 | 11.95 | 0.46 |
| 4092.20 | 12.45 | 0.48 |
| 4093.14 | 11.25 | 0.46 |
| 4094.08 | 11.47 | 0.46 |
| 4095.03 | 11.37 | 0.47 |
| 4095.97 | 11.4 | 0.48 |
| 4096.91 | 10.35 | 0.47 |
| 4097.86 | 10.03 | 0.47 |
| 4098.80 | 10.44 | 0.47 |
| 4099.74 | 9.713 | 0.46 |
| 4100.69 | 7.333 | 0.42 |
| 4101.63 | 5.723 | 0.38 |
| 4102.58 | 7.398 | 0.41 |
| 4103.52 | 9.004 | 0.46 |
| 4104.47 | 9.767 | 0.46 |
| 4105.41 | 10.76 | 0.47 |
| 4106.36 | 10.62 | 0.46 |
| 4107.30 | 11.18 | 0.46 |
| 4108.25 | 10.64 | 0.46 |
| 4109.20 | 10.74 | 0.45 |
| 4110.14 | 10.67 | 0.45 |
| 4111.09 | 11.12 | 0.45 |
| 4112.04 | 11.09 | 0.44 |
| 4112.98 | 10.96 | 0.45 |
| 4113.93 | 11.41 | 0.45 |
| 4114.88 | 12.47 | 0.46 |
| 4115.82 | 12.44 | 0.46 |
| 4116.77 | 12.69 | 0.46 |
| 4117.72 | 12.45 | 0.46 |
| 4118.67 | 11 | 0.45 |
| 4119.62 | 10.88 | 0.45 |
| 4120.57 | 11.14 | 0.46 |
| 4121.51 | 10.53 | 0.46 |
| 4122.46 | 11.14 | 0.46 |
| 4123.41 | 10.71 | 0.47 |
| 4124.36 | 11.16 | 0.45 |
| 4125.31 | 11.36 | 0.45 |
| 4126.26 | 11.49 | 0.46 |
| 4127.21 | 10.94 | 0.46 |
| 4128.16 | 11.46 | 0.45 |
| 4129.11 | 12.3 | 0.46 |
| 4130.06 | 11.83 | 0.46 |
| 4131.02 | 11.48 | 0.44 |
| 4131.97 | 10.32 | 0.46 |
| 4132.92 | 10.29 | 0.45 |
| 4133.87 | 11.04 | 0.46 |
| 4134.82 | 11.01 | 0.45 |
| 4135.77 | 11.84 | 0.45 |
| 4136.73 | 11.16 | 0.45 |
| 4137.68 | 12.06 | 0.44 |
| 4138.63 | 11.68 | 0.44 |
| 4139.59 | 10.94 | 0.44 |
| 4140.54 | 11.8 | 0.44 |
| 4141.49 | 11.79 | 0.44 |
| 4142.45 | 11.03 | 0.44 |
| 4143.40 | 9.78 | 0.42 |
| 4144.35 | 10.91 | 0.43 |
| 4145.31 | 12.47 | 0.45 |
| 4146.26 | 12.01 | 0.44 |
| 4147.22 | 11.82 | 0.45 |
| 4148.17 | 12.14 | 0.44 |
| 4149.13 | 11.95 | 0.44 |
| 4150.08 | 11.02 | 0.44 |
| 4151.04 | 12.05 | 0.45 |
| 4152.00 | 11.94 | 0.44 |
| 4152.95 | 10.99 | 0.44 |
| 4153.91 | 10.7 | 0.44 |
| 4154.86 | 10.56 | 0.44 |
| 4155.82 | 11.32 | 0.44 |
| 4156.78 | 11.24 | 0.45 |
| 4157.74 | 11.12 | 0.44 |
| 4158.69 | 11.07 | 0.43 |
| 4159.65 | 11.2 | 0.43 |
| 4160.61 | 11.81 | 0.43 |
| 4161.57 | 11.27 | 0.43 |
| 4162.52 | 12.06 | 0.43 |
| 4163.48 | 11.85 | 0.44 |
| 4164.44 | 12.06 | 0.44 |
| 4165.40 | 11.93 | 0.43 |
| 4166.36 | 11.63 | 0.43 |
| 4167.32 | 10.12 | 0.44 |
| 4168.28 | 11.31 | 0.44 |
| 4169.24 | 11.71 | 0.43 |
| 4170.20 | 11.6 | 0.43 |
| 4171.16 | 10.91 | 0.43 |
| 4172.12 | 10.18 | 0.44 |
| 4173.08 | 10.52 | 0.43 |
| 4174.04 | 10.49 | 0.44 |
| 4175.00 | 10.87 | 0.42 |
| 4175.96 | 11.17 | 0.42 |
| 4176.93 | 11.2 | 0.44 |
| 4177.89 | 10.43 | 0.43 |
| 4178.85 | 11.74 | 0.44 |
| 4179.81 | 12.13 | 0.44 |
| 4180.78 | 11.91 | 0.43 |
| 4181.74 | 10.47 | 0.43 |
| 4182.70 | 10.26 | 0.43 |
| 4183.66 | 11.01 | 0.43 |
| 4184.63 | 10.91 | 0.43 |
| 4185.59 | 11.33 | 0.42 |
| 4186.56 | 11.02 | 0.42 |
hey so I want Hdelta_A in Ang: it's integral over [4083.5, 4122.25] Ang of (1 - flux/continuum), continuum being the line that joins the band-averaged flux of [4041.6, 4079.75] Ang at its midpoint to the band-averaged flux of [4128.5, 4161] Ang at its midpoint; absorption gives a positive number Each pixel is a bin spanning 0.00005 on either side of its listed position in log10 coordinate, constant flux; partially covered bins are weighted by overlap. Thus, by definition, 0.7 Ang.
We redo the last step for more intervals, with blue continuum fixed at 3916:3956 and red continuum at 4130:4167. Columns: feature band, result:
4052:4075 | -2.2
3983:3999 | -3.9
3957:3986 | 1.3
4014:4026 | -2.9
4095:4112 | 1.1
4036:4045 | -1.9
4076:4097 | -2.1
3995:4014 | -4.4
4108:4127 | -0.8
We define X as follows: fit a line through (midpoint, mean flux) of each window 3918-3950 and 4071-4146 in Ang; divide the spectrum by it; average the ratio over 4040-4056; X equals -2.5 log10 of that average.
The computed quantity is -0.14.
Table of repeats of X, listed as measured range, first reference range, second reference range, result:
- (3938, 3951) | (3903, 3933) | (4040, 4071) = 0.045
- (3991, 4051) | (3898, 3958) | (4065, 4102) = -0.123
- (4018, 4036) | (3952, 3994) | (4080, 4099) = -0.114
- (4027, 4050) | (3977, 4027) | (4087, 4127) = -0.006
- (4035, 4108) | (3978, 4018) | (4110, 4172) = 0.031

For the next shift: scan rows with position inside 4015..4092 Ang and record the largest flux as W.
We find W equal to 12.55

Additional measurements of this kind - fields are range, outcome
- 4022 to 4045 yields 12.13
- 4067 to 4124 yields 12.69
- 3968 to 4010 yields 12.04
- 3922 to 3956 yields 10.95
